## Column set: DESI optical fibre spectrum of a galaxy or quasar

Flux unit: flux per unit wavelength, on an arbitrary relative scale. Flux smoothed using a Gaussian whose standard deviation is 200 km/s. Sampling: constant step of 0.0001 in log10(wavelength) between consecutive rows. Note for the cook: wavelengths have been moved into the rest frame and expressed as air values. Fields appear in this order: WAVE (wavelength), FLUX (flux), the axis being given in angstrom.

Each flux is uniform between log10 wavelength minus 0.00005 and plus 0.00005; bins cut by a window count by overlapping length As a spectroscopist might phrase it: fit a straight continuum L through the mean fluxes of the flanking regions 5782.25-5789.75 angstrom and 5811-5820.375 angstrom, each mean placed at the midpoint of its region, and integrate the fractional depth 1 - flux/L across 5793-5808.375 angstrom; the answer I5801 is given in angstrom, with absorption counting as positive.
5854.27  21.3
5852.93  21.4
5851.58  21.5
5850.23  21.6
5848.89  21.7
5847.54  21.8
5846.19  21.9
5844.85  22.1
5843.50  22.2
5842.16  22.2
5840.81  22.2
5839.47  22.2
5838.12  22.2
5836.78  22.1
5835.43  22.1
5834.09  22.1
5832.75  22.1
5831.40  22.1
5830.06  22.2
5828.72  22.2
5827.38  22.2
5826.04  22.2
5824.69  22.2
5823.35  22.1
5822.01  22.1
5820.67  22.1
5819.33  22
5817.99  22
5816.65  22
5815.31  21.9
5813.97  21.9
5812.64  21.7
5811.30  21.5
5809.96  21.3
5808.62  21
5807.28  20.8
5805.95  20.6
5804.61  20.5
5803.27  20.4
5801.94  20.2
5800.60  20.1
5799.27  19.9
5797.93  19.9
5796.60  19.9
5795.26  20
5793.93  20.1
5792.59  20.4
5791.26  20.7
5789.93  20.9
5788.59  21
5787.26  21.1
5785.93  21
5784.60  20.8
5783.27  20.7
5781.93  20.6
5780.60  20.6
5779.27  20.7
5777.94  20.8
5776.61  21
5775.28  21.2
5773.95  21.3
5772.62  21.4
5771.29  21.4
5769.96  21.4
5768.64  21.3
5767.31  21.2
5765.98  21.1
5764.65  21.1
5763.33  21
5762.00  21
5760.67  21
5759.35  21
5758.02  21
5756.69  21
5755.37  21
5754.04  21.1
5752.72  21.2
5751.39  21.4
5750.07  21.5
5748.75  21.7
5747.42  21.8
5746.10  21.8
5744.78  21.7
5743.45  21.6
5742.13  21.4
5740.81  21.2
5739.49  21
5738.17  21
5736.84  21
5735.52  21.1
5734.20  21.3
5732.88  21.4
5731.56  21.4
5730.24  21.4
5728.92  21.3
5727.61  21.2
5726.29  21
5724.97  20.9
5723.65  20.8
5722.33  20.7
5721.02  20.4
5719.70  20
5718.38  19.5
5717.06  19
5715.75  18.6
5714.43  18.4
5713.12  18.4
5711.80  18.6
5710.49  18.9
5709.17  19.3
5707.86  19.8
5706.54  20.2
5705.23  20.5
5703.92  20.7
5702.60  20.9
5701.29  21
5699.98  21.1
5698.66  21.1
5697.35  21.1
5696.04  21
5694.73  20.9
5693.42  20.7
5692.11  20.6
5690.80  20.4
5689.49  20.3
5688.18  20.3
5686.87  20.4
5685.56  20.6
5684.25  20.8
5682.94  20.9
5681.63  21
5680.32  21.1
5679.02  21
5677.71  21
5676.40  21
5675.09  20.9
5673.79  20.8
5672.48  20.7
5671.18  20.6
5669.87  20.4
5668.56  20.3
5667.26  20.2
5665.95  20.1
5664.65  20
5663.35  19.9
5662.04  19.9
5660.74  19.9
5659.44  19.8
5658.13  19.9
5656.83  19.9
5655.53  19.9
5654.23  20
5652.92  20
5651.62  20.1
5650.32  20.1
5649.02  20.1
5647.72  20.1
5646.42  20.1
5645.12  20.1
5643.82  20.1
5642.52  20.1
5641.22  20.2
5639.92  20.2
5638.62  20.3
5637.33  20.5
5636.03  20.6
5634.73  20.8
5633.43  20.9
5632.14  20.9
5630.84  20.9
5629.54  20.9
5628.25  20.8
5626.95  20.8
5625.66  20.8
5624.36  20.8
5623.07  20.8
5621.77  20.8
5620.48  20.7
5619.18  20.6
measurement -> 0.8 angstrom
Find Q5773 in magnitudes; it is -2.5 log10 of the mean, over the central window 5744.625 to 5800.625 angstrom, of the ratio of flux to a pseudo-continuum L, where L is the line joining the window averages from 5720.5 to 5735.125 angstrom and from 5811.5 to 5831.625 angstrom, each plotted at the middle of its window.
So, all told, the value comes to 0.03 mag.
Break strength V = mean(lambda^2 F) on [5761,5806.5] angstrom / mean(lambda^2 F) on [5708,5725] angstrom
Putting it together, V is 1.09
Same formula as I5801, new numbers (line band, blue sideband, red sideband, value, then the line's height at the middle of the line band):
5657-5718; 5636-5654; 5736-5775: 0.9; 20.6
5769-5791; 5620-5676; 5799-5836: 0.3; 21.3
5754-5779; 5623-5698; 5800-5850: 0.2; 21.3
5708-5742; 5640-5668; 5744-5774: 0.9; 20.9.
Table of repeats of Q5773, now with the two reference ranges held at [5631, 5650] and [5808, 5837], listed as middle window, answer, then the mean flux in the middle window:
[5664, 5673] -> 0.01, 20.3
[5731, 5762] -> 0.00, 21.3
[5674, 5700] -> 0.00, 20.8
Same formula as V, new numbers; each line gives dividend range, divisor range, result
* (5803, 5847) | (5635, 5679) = 1.14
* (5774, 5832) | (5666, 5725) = 1.08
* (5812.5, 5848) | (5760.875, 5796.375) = 1.08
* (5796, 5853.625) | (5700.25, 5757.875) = 1.08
